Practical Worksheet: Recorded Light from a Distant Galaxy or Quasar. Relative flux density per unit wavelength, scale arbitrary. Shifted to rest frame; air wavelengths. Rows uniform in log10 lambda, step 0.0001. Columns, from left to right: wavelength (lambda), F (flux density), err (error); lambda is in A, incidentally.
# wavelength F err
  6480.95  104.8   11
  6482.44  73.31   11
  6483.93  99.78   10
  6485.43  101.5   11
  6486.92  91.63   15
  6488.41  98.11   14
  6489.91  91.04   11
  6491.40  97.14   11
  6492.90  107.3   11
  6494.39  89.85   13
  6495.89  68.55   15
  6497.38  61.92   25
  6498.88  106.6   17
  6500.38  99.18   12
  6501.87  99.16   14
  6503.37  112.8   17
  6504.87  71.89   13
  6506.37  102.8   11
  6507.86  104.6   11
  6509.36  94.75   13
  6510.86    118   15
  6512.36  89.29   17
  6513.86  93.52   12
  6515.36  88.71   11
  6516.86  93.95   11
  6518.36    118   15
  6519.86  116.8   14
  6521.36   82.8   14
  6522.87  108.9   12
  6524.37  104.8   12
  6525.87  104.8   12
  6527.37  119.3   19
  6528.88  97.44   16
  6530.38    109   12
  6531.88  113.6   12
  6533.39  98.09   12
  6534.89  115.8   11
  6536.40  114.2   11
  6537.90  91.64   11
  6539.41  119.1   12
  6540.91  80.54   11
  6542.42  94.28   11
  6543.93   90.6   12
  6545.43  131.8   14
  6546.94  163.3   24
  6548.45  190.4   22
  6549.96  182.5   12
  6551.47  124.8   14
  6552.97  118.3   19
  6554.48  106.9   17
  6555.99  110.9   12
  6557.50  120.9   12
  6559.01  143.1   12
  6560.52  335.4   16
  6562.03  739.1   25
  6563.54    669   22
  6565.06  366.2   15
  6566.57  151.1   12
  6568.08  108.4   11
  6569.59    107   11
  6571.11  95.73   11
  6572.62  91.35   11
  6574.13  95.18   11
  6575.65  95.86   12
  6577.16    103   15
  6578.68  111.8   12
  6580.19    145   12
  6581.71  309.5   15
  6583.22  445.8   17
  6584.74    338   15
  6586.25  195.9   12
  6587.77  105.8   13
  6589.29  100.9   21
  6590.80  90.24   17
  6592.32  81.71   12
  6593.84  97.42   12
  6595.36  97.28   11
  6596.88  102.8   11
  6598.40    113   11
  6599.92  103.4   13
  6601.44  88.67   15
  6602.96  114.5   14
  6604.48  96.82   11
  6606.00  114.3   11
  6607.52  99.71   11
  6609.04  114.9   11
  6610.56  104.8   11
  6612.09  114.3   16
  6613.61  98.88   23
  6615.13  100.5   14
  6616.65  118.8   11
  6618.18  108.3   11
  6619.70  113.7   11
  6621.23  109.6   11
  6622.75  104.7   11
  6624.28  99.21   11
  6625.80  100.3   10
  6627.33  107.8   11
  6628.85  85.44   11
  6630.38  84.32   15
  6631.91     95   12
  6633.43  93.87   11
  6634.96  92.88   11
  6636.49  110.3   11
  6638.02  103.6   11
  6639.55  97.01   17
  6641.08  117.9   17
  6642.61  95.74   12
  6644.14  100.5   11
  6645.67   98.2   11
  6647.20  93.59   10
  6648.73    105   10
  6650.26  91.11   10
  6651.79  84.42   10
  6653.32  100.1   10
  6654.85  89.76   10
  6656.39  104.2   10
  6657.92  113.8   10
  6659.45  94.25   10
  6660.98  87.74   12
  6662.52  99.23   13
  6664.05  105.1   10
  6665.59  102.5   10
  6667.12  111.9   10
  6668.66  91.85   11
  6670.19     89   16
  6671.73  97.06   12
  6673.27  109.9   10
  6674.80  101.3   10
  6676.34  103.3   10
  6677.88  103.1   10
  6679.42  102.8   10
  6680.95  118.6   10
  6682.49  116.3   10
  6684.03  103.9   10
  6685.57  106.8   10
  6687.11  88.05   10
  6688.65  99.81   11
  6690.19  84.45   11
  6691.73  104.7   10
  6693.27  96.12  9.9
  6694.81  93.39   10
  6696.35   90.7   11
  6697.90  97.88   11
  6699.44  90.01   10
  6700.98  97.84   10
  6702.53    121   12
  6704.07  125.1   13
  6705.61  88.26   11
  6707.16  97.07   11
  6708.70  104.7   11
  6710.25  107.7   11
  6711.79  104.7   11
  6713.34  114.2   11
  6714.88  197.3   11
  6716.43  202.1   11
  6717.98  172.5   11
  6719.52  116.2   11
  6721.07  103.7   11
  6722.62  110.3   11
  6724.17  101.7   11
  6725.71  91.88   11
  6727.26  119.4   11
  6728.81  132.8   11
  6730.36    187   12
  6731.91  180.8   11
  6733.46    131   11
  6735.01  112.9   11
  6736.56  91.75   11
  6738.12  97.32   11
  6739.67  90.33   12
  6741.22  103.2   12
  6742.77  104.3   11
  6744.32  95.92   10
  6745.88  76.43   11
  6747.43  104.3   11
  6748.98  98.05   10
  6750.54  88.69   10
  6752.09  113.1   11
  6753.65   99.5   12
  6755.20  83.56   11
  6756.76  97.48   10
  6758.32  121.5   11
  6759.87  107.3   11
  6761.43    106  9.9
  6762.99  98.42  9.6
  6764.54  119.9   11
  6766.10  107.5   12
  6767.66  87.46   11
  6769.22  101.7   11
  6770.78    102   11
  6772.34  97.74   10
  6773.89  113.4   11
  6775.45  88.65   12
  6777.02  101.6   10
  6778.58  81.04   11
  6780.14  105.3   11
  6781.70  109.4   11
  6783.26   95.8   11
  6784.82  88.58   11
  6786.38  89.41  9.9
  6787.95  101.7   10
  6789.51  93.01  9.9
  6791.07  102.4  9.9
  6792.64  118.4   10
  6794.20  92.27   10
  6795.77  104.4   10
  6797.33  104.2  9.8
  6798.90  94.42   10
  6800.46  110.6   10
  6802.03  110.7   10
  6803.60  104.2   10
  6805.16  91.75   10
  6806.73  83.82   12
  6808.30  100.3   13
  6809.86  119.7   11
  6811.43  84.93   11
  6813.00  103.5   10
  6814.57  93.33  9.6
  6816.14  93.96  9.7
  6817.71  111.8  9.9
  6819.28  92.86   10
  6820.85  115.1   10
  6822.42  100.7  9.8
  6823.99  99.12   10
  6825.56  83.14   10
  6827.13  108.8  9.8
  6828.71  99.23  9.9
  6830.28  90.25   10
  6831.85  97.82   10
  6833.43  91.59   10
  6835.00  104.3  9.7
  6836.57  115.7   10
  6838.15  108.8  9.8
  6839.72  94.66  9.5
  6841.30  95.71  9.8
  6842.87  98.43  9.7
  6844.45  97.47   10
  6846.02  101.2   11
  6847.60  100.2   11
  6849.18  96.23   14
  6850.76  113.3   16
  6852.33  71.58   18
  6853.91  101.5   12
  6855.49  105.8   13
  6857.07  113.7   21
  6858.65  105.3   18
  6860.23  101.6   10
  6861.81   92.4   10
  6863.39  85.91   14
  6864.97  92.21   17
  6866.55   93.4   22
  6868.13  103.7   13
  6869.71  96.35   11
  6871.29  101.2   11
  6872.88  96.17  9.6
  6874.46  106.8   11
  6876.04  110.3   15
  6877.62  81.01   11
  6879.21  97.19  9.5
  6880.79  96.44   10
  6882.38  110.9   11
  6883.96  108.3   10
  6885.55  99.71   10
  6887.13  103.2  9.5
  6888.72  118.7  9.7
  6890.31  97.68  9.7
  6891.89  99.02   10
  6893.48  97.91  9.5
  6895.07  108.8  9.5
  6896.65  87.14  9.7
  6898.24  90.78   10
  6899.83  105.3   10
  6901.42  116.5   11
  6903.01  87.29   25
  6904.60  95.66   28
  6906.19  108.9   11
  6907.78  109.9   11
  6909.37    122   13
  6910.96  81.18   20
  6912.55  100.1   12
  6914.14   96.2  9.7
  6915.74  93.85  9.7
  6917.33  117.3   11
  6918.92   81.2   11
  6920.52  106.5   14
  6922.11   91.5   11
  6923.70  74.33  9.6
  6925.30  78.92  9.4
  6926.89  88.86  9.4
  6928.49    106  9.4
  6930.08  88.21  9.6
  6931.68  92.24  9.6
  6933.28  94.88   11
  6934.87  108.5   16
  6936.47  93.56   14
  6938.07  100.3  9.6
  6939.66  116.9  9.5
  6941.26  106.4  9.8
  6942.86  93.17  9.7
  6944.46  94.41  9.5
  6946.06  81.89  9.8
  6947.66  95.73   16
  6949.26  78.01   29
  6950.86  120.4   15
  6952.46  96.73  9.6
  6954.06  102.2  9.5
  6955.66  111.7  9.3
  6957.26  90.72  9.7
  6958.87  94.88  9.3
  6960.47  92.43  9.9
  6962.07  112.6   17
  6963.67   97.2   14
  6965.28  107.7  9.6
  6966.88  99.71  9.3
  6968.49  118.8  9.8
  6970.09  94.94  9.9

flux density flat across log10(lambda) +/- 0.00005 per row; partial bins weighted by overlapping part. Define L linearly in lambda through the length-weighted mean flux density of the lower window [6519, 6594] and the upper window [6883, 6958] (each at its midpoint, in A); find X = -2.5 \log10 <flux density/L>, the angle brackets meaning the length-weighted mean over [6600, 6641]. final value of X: 0.42 mag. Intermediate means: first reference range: 163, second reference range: 98.7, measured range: 103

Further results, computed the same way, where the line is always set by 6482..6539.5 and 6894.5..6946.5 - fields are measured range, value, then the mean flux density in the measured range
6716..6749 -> -0.21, 119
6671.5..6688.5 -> -0.07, 105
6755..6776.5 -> -0.05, 103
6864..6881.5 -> 0.00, 97.6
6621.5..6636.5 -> 0.02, 97.2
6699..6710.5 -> -0.06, 104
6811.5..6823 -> -0.03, 101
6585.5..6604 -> -0.09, 107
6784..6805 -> -0.03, 101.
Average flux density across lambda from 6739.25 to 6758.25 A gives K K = 97.3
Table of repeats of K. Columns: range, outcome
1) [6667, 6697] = 100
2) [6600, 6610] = 105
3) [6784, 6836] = 99.5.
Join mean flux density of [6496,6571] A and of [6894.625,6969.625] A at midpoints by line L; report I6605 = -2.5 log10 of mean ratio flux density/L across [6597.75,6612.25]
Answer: 0.27 mag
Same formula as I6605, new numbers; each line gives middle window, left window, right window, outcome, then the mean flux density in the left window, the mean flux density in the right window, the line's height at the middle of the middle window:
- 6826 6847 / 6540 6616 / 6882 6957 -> 0.145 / 162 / 99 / 114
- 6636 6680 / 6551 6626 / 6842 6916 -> 0.401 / 159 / 100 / 145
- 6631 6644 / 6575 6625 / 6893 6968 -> 0.260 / 132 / 98.3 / 128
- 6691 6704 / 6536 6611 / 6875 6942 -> 0.355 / 163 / 99.3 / 139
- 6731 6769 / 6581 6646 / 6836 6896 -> 0.055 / 122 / 100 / 111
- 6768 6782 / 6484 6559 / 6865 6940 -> 0.024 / 107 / 99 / 102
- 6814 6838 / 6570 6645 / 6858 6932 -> 0.038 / 120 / 98.4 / 104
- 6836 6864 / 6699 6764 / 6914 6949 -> 0.032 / 114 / 95.2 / 103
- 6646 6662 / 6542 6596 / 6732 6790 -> 0.465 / 186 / 101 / 148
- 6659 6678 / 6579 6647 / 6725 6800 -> 0.165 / 123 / 105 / 116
